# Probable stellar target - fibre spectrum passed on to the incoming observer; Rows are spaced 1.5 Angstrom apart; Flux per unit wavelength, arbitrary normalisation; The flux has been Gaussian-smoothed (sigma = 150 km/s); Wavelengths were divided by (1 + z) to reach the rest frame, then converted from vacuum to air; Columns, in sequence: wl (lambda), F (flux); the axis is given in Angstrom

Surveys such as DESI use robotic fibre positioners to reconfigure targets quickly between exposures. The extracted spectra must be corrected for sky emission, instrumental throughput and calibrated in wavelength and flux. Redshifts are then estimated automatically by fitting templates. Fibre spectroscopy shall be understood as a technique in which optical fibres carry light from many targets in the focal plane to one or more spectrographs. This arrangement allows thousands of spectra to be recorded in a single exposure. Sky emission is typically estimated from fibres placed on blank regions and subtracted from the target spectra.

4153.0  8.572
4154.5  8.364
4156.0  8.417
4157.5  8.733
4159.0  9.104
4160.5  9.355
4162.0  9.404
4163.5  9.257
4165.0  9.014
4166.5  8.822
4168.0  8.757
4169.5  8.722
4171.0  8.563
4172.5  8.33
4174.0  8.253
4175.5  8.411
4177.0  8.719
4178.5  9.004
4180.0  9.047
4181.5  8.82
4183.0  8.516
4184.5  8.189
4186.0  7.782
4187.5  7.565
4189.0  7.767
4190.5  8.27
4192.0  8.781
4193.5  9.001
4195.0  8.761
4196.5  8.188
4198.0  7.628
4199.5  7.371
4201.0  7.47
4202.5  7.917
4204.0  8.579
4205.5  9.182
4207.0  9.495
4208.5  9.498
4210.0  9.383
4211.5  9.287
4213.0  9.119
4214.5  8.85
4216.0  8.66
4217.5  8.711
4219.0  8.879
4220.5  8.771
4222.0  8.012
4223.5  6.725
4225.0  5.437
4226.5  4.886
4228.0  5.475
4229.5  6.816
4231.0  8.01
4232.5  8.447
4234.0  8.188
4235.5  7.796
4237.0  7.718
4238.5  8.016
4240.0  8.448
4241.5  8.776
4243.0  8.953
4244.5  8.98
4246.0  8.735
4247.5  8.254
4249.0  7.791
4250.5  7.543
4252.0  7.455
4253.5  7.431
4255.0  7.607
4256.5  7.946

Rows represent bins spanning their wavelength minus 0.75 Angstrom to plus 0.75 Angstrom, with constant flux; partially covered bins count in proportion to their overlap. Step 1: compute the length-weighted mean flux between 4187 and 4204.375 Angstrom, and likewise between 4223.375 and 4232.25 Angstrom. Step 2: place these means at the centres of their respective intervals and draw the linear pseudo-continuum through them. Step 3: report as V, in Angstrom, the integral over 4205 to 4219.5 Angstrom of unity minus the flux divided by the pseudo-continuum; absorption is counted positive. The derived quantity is -3.9 Angstrom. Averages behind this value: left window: 8.11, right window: 6.31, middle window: 9.11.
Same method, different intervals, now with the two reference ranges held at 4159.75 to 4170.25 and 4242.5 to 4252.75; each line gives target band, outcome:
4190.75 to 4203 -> 0.8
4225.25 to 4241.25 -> 1.9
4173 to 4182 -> 0.2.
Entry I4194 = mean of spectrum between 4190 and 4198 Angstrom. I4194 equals 8.52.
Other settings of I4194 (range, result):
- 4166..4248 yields 8.27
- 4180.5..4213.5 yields 8.48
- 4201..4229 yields 8.13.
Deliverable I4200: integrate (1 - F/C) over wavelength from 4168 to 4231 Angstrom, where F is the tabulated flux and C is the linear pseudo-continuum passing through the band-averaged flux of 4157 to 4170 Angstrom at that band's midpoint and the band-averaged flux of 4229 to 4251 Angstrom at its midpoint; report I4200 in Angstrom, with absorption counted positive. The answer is 3.1 Angstrom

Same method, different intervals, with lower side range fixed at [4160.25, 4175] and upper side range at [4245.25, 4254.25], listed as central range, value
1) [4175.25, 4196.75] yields 0.4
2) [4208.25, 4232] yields 1.0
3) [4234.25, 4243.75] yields -0.3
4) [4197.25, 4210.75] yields -0.2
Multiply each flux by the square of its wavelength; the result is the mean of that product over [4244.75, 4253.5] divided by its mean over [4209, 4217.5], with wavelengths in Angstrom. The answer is 0.90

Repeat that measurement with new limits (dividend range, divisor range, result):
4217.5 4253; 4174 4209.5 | 0.94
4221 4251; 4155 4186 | 0.90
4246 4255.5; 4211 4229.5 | 1.03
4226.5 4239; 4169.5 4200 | 0.90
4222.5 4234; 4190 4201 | 0.82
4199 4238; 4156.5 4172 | 0.92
